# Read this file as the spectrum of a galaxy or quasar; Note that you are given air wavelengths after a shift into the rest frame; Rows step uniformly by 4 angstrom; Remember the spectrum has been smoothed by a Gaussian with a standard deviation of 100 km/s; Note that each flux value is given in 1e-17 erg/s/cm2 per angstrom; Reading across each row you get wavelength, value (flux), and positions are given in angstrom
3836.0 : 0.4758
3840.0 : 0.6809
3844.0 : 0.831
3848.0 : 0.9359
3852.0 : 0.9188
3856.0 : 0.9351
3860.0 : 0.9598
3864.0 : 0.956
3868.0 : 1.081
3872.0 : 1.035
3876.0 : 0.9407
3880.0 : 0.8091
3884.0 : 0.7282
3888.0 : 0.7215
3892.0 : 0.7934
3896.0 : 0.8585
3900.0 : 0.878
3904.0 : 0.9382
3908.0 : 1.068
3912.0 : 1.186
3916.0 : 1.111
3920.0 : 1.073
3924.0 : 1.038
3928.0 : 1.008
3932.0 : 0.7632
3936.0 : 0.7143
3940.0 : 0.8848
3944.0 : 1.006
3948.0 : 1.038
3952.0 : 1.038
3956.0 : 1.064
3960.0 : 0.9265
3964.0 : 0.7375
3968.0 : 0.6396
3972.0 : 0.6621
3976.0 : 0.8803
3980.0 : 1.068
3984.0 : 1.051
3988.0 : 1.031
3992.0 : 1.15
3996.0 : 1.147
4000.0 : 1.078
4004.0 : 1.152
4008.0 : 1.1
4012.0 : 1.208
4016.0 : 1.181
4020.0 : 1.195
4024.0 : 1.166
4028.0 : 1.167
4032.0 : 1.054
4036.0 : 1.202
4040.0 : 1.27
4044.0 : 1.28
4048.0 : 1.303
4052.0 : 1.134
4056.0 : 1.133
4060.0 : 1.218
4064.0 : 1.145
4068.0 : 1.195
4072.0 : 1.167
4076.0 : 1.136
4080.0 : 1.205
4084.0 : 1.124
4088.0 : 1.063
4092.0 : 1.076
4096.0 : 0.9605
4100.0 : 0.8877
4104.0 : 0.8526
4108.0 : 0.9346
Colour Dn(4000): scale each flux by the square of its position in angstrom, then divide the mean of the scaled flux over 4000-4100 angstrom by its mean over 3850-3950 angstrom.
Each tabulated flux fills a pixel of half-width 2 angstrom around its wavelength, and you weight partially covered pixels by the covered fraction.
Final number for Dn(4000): 1.3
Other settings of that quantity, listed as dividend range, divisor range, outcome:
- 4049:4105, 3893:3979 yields 1.27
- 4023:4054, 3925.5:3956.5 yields 1.34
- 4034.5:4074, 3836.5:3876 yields 1.46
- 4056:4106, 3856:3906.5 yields 1.34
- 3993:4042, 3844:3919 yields 1.33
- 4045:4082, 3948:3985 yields 1.38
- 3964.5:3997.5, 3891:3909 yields 1.08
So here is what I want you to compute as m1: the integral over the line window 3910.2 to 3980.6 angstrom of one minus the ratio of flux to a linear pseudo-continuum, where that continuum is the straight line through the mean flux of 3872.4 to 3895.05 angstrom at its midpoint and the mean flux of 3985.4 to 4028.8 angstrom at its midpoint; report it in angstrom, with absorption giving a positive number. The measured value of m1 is 2.89 angstrom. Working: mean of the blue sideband 0.818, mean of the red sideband 1.14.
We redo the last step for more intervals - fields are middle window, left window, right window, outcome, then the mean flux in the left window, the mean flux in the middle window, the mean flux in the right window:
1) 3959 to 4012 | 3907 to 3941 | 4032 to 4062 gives 5.73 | 0.983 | 0.981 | 1.21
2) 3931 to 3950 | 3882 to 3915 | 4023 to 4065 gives 1.92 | 0.903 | 0.887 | 1.19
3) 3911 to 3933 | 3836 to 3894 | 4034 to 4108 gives -2.29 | 0.867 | 1.03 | 1.13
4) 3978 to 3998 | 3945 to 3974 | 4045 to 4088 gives -2.79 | 0.877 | 1.09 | 1.17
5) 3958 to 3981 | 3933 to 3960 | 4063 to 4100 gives 3.94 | 0.948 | 0.808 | 1.11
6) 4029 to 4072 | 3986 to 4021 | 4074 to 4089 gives -2.08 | 1.14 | 1.19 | 1.14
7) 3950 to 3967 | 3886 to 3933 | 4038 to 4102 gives 1.50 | 0.957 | 0.924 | 1.14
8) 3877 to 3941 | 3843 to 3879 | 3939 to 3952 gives 4.24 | 0.954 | 0.912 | 0.993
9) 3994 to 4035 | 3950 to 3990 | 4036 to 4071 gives -3.03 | 0.91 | 1.15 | 1.21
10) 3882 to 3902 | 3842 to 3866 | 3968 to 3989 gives 2.65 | 0.923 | 0.796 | 0.906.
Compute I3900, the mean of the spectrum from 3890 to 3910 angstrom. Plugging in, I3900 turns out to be 0.907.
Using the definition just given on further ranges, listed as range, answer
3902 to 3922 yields 1.08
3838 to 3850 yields 0.816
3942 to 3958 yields 1.04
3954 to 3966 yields 0.909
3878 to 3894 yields 0.763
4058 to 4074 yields 1.18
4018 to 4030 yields 1.18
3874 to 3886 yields 0.826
